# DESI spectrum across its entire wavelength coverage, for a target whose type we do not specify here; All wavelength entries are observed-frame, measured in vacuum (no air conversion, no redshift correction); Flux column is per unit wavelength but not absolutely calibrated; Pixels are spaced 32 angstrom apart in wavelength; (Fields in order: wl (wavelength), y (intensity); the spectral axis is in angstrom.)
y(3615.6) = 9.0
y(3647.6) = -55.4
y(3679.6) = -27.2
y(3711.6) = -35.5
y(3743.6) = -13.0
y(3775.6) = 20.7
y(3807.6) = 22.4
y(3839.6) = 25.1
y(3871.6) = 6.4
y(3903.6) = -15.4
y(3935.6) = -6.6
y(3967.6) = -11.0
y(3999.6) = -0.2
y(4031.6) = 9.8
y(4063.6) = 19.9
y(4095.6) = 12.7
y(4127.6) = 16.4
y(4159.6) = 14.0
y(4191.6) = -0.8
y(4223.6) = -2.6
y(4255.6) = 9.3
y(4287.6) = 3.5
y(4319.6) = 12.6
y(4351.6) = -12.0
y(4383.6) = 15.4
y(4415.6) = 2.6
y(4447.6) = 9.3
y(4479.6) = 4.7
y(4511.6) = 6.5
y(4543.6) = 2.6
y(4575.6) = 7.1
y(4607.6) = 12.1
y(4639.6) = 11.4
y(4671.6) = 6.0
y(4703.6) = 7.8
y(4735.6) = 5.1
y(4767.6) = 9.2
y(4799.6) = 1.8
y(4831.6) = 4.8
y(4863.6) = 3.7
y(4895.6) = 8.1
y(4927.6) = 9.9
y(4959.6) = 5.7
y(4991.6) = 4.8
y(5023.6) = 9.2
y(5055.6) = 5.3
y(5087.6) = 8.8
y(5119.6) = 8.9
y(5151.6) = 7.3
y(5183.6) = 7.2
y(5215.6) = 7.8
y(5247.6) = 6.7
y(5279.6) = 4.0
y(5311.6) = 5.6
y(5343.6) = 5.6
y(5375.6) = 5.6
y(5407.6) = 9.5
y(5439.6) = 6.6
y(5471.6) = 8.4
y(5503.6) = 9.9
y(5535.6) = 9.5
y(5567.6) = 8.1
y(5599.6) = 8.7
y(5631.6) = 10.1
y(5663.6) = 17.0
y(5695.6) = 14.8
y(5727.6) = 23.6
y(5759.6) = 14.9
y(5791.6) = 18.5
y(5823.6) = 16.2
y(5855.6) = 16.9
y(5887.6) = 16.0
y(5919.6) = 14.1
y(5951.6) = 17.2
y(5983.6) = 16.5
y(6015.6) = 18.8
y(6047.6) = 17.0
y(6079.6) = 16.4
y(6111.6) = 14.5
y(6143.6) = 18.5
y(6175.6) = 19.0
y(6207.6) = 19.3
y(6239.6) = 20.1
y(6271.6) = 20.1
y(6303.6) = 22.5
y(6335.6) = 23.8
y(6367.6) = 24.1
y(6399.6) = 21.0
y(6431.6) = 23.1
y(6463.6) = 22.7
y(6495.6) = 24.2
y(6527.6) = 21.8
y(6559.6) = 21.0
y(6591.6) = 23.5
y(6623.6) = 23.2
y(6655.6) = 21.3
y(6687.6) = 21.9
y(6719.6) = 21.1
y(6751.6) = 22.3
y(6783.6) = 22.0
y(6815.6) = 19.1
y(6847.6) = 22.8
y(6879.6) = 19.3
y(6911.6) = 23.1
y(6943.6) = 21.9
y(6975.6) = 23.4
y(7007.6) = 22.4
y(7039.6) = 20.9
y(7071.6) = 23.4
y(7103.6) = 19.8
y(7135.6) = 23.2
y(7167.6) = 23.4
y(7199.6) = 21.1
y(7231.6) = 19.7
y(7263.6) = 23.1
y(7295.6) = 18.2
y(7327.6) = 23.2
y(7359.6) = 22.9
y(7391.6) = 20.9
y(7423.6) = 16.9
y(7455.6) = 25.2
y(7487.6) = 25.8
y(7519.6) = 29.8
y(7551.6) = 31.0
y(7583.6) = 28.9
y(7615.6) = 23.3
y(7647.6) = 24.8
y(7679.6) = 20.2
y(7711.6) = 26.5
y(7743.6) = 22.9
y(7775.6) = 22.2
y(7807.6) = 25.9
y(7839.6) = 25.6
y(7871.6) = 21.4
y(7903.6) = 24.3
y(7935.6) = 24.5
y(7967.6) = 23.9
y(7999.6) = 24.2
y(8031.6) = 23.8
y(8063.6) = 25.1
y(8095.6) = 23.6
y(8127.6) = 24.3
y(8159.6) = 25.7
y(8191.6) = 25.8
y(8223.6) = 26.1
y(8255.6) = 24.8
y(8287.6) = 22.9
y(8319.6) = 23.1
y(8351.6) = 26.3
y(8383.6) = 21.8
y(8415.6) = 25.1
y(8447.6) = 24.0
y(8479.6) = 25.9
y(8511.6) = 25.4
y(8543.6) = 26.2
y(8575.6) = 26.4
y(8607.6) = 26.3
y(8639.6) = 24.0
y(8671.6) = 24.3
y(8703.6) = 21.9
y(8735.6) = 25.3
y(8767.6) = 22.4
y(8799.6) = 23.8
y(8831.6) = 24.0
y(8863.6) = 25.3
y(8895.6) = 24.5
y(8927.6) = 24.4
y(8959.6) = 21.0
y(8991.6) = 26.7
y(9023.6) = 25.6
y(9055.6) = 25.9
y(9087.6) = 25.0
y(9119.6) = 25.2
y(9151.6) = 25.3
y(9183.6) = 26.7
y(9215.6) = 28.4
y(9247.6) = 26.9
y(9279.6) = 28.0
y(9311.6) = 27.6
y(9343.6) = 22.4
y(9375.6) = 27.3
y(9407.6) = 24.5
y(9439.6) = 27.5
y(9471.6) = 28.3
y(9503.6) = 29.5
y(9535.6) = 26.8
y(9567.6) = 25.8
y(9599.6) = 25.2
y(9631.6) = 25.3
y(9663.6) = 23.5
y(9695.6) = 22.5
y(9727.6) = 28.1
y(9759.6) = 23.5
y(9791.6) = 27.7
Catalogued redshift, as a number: 0.41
